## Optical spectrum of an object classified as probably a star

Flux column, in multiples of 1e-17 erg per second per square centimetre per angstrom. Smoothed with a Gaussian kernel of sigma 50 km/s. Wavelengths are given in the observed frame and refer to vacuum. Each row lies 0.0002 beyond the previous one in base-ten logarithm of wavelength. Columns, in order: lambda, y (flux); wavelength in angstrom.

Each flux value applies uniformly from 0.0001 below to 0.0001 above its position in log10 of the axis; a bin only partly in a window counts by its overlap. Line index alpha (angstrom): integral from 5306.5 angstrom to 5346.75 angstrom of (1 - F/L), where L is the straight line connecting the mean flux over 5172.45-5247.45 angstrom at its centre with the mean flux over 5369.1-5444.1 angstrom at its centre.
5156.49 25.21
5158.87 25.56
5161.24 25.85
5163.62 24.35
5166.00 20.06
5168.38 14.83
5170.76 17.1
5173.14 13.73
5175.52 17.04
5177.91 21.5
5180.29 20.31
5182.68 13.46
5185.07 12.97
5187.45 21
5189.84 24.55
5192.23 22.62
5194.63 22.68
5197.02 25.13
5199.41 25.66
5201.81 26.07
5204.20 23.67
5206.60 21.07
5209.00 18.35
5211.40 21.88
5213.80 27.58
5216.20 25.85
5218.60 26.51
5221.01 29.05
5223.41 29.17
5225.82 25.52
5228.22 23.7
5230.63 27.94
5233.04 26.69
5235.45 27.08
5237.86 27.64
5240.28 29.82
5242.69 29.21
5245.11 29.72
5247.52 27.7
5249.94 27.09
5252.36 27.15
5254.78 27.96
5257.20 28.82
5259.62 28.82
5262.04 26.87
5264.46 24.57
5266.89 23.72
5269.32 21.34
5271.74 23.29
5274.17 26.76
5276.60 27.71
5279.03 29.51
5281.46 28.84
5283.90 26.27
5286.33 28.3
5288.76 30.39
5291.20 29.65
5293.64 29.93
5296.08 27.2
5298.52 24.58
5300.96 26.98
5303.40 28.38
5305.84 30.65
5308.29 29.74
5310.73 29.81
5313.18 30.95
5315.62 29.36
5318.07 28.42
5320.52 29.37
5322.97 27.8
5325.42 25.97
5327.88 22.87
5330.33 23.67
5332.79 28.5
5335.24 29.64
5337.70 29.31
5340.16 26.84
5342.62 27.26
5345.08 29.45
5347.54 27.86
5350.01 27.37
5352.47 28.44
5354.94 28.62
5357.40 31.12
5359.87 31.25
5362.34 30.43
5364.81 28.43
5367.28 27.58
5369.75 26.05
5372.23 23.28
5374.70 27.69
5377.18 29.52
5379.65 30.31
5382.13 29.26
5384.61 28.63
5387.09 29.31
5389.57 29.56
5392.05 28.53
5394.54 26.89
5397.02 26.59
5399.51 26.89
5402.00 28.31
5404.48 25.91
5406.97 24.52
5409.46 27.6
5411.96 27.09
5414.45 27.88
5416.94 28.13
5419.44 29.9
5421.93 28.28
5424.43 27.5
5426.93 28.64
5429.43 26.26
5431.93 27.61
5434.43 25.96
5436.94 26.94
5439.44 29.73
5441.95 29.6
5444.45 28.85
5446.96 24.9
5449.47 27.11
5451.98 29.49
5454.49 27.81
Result -2.9 angstrom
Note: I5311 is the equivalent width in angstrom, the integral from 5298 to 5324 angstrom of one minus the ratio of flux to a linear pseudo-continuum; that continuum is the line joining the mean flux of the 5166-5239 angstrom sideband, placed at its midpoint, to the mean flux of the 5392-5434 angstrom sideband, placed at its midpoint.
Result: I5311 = -3.9 angstrom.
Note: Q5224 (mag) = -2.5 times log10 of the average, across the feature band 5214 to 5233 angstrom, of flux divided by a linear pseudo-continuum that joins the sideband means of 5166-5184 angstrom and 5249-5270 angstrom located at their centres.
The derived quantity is -0.20 mag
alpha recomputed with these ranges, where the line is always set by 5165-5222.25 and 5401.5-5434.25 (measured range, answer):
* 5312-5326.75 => -2.28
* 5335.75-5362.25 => -3.38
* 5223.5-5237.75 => -2.64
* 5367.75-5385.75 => -1.00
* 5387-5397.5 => -0.56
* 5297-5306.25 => -1.17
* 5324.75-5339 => -0.88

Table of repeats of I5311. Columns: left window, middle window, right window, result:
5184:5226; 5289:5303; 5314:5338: -0.7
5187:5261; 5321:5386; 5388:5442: -2.1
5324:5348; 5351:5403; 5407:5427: -1.7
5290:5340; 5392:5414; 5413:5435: 0.8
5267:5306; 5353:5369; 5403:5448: -1.2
